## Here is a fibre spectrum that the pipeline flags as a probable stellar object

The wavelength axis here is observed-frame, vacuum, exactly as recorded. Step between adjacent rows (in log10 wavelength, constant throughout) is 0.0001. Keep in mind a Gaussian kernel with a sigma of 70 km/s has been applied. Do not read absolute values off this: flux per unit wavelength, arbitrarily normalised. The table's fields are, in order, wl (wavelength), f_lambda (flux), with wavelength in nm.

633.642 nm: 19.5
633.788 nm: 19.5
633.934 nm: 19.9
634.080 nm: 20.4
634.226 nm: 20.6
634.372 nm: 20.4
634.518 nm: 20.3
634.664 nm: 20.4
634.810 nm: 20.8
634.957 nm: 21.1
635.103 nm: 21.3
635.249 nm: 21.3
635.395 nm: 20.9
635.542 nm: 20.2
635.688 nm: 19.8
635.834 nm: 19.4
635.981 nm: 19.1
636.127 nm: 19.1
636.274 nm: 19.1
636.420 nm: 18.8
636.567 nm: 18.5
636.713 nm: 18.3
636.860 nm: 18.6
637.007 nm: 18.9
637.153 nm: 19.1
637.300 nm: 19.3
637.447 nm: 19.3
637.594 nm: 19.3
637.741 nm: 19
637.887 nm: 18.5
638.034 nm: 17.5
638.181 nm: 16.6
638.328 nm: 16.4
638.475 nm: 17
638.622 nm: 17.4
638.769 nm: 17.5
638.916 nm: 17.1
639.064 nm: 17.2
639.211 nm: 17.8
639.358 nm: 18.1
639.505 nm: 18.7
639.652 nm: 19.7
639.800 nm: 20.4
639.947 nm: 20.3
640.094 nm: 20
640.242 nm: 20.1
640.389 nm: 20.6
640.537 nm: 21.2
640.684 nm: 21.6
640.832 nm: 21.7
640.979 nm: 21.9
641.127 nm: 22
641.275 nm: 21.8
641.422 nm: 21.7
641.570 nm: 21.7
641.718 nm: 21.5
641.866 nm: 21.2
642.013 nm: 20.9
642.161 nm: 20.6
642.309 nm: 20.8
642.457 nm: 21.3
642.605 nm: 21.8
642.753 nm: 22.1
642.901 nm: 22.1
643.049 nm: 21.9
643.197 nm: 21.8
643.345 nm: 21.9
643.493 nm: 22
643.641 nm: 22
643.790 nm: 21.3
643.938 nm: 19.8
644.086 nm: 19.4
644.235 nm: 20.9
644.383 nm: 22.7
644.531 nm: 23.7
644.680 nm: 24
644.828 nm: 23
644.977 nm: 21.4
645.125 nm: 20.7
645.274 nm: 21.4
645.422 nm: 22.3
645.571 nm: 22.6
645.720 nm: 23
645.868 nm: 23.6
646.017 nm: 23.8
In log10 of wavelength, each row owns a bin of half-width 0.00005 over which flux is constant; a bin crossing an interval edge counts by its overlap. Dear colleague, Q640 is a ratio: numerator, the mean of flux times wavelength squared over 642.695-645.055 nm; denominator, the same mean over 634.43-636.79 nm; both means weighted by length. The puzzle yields 1.1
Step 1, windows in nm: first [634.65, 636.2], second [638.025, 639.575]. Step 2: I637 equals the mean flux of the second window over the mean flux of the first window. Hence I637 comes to 0.9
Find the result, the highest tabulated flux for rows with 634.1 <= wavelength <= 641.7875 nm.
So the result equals 22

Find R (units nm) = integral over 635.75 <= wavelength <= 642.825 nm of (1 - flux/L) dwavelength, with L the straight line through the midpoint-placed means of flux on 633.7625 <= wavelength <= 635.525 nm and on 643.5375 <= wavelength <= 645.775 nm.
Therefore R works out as 0.533 nm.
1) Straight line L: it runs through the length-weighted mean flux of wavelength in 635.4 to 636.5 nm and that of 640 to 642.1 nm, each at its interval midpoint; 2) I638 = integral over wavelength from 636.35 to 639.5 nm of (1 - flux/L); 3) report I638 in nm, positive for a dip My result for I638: 0.32 nm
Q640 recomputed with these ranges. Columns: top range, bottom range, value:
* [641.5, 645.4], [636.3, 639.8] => 1.20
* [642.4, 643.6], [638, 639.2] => 1.30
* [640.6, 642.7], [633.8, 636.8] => 1.10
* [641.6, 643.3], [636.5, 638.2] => 1.17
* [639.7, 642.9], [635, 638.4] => 1.13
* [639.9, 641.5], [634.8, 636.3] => 1.07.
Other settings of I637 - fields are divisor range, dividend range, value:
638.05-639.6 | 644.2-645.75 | 1.28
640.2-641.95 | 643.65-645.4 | 1.01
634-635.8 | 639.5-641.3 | 1.01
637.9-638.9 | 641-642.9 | 1.25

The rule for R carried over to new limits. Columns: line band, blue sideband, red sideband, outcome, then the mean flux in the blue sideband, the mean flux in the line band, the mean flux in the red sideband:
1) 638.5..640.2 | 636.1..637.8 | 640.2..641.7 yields 0.16 nm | 18.9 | 18.5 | 21.5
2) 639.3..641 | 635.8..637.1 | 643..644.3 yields -0.02 nm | 18.9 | 20.3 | 21.2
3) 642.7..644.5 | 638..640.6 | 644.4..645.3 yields 0.00 nm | 18.5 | 21.5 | 22.4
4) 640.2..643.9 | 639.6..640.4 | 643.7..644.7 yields -0.12 nm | 20.2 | 21.5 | 21.5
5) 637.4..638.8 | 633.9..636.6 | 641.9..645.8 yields 0.19 nm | 20.1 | 17.8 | 21.7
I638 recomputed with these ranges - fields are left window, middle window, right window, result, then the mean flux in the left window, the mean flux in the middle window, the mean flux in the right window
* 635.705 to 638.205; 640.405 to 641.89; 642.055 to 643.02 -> -0.06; 18.8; 21.6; 21.4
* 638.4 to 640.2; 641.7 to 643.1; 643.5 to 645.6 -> -0.07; 18.5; 21.4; 21.8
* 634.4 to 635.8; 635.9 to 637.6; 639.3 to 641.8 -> 0.14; 20.6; 18.9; 20.8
